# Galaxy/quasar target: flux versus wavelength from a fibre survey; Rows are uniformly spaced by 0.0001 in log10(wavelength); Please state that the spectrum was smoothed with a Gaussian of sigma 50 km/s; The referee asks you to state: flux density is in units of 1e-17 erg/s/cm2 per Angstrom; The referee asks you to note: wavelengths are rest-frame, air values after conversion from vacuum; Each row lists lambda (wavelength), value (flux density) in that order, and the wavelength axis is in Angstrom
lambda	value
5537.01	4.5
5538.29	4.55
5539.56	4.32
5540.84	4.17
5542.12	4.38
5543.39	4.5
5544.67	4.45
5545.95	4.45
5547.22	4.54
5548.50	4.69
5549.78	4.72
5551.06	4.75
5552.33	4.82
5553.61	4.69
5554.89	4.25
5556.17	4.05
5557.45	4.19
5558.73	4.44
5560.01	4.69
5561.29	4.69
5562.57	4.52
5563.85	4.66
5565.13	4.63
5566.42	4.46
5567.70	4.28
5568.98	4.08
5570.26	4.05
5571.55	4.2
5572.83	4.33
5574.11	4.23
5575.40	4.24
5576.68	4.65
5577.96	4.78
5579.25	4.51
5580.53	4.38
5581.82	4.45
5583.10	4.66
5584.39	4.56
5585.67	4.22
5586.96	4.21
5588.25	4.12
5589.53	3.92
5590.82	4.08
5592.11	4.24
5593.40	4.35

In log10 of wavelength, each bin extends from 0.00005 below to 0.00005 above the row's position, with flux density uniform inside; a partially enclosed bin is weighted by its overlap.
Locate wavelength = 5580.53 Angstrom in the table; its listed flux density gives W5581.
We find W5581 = 4.38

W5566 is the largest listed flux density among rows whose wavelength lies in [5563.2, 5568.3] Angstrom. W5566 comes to 4.66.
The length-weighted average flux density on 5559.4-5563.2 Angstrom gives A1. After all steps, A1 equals 4.63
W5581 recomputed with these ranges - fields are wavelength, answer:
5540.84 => 4.17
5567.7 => 4.28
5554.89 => 4.25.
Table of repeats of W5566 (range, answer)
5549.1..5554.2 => 4.82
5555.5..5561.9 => 4.69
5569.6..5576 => 4.33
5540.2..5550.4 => 4.72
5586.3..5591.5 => 4.21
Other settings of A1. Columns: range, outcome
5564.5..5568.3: 4.45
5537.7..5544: 4.38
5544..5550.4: 4.57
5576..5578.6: 4.72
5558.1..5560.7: 4.57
